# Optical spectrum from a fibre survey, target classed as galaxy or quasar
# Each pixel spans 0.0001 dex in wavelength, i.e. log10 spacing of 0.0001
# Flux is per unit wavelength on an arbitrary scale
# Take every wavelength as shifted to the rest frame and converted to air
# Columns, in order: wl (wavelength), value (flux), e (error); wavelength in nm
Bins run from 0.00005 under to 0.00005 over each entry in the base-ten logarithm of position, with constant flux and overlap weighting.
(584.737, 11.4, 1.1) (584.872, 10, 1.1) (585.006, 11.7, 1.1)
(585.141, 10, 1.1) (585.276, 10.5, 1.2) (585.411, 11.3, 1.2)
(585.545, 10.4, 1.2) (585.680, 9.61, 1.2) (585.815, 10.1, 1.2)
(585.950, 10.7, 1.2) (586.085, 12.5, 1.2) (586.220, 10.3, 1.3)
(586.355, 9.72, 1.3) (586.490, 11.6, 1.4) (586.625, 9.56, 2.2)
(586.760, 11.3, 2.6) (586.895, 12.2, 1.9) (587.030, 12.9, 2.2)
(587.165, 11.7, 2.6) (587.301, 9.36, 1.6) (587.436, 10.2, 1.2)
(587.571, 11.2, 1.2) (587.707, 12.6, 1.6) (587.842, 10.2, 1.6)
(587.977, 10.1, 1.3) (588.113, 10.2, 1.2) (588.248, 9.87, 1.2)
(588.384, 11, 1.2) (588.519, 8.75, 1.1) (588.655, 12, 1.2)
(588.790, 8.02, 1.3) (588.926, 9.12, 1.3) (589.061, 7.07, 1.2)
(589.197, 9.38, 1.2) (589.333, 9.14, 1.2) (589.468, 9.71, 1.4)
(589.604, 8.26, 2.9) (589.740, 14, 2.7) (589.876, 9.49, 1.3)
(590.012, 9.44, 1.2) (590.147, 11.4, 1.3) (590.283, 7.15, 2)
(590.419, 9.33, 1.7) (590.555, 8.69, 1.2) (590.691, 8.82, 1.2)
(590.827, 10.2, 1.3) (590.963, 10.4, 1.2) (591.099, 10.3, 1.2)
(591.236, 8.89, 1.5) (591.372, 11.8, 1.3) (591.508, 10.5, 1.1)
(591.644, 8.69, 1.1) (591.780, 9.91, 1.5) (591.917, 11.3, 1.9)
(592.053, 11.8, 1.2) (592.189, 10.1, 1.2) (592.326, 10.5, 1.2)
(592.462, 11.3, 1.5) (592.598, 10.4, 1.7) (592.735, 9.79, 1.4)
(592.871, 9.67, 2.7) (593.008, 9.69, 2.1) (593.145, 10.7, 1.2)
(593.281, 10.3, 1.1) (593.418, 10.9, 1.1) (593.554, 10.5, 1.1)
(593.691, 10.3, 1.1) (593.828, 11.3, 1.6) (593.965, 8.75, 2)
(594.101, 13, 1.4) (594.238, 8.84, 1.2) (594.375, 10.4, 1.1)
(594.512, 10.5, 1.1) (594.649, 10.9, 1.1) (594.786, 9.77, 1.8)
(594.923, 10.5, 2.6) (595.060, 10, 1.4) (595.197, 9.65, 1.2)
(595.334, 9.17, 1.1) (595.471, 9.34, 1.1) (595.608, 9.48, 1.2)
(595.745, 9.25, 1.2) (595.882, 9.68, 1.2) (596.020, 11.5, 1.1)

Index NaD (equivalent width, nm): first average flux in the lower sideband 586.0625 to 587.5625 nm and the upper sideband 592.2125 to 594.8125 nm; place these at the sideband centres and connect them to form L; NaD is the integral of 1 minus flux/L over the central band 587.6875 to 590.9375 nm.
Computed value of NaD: 0.32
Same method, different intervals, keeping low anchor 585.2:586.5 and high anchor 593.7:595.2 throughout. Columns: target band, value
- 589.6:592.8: 0.10 nm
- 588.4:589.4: 0.13 nm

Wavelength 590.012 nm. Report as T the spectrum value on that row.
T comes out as 9.44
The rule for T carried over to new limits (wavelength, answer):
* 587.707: 12.6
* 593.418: 10.9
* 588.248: 9.87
